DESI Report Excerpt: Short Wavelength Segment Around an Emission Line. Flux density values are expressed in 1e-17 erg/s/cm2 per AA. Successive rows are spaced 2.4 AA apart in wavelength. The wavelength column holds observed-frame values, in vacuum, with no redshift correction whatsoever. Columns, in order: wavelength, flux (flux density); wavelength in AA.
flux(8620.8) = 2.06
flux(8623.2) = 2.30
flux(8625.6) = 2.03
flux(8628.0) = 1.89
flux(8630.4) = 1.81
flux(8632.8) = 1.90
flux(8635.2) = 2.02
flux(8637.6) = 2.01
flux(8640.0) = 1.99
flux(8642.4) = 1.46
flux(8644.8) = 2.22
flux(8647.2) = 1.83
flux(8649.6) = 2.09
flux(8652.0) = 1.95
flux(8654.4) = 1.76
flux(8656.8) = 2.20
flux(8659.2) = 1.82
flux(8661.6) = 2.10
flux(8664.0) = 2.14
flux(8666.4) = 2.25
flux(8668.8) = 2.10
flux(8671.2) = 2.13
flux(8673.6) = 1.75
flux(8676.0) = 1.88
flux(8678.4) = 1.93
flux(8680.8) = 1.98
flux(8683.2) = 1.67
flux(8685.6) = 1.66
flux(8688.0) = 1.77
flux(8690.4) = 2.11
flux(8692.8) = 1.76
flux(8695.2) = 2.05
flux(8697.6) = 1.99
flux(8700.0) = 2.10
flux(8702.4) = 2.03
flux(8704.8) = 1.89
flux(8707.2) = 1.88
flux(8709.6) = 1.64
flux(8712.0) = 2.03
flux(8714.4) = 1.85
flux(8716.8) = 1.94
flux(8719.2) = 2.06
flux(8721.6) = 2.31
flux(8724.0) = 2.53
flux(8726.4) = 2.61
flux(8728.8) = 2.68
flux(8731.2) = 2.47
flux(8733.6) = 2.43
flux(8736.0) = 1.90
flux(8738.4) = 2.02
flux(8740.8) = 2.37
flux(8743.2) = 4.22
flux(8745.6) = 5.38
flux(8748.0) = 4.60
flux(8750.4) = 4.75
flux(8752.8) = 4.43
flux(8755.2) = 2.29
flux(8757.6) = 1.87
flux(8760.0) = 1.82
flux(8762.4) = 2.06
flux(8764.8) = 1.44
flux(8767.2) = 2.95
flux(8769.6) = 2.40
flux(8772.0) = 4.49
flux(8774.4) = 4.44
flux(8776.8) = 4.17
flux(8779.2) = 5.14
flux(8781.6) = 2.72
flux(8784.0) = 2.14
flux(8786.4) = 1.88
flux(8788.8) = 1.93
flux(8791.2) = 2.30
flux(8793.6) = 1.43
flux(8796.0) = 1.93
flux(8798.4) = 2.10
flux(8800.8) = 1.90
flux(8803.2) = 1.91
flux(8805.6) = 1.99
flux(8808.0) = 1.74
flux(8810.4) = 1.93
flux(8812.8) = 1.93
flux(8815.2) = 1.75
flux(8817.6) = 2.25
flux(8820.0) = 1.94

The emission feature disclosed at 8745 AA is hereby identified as Halpha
